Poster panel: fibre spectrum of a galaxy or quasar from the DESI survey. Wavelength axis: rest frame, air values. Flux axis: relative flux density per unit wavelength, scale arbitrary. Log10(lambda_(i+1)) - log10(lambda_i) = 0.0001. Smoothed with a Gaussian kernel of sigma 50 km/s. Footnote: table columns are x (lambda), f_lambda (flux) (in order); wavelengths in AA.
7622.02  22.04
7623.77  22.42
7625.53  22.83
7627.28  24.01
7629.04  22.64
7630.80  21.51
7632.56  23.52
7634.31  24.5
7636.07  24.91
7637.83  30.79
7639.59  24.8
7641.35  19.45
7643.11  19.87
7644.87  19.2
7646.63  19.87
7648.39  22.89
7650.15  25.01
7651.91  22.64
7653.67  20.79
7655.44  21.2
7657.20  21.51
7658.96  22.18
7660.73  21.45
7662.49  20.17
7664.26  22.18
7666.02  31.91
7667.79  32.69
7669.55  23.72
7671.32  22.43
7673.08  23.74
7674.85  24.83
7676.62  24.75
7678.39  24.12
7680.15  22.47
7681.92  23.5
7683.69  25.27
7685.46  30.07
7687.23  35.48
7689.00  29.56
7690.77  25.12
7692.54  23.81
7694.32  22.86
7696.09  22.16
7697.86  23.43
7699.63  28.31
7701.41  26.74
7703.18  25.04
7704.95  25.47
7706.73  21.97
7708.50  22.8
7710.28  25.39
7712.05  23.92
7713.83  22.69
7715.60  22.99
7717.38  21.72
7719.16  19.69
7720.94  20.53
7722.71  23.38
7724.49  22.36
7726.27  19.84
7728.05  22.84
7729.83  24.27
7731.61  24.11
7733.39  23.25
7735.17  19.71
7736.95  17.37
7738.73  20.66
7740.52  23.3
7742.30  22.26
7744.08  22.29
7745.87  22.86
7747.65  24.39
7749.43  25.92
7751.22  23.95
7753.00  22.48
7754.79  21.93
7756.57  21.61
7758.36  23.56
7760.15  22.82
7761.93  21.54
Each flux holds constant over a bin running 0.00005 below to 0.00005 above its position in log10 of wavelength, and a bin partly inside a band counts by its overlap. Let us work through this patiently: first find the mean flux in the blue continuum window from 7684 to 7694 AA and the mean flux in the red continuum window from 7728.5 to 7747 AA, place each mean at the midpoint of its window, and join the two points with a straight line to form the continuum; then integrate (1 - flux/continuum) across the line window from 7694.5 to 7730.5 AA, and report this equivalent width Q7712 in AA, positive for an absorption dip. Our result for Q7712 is 2.8 AA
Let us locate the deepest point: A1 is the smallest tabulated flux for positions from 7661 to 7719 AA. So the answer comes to 20.17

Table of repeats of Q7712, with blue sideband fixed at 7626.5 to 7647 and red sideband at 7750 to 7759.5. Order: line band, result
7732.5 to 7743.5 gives 0.8 AA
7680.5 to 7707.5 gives -3.5 AA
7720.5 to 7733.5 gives 0.1 AA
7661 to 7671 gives -1.2 AA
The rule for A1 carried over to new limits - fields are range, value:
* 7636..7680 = 19.2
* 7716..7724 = 19.69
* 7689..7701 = 22.16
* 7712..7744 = 17.37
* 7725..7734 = 19.84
